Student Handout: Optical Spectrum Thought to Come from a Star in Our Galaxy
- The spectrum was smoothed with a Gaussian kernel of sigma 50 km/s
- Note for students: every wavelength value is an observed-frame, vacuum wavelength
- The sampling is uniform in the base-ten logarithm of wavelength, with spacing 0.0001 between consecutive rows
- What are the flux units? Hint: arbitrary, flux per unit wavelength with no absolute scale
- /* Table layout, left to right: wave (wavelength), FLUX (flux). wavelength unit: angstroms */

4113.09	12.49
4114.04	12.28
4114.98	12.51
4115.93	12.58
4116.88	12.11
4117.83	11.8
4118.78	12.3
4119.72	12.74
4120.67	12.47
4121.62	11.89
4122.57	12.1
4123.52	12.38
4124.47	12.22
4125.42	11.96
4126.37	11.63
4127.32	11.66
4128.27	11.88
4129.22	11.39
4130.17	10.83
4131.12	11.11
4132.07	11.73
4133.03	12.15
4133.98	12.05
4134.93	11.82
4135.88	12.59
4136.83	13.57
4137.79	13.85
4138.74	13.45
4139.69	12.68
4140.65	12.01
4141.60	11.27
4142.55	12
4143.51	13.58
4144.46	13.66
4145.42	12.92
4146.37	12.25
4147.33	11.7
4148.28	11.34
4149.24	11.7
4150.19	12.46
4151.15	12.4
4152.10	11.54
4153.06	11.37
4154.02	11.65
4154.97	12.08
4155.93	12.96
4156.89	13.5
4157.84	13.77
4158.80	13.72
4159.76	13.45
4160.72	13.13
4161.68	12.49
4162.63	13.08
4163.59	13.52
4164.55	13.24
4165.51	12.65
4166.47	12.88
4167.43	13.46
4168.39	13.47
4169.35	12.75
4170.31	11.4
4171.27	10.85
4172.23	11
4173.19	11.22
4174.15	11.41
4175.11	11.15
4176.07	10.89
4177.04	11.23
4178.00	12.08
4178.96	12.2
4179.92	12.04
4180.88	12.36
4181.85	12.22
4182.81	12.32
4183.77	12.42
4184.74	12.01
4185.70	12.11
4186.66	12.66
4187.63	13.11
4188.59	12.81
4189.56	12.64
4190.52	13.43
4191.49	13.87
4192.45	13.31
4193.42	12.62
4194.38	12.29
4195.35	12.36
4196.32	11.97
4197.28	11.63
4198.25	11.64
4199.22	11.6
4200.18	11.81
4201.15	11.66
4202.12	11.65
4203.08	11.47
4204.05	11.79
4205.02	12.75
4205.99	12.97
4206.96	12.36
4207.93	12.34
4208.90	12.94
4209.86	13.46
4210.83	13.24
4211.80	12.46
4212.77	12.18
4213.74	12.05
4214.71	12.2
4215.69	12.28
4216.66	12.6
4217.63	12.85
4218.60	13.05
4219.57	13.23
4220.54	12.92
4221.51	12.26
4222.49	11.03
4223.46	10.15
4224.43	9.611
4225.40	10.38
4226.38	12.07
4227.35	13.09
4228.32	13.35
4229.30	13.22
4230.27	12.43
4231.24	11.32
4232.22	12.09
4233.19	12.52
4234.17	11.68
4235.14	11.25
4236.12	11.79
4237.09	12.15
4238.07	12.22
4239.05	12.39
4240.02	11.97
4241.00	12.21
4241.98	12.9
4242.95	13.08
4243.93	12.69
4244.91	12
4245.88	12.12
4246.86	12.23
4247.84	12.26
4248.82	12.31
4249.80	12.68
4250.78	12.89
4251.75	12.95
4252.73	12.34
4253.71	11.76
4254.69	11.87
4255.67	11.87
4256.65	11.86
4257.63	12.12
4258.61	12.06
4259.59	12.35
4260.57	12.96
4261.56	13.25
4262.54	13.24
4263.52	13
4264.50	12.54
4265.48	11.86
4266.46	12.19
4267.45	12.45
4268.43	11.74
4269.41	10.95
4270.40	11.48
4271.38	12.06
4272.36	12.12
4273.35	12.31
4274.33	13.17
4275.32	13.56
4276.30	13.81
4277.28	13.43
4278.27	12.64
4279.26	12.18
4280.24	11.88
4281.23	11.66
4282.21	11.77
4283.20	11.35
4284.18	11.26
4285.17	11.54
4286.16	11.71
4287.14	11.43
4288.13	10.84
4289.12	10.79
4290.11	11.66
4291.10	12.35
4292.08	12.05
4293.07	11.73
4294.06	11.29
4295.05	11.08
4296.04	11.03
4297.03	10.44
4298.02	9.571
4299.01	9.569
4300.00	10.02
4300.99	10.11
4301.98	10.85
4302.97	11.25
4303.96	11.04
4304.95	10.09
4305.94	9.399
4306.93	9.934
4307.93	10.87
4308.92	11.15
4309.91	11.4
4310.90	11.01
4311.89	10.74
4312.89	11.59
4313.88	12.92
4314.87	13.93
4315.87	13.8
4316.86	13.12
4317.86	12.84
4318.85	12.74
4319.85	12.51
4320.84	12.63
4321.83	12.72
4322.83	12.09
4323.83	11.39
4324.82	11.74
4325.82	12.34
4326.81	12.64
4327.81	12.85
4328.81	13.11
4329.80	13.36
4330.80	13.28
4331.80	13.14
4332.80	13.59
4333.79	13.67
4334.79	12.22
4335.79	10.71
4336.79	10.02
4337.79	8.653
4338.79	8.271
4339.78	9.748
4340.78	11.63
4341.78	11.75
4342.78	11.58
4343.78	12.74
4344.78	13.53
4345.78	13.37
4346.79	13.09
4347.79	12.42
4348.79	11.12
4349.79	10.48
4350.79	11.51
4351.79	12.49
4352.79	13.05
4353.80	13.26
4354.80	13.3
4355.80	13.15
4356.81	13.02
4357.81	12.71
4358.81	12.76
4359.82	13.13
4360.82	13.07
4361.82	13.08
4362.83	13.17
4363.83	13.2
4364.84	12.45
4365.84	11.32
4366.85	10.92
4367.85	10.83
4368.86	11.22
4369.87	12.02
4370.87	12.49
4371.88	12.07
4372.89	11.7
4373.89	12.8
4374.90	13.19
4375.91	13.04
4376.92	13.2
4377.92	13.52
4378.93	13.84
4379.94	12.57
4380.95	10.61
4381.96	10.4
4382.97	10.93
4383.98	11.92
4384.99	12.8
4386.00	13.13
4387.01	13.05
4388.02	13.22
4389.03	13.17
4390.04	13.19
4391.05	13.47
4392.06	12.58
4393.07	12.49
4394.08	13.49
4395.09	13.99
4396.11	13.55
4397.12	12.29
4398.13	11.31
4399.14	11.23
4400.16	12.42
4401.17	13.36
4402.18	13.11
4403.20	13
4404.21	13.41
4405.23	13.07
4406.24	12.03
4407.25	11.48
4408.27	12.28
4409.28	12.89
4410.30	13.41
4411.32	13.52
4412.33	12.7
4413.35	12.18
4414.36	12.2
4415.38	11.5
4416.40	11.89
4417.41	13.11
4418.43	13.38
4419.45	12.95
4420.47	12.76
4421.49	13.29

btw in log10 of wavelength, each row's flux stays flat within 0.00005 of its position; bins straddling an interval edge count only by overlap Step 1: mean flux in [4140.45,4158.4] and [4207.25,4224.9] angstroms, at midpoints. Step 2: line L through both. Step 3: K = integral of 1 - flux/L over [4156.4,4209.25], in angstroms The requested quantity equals -0.4 angstroms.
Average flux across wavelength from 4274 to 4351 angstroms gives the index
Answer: 11.7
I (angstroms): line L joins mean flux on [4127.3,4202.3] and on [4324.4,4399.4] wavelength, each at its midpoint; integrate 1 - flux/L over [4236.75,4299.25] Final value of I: 1.41 angstroms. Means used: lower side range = 12.3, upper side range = 12.4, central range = 12.1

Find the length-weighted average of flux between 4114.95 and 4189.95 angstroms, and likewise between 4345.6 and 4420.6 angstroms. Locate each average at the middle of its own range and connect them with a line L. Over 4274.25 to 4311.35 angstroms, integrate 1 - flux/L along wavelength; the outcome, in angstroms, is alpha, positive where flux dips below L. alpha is 3.4 angstroms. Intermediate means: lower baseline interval 12.3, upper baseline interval 12.6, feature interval 11.3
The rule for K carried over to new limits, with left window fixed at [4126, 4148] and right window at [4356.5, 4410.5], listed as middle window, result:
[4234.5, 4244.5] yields 0.1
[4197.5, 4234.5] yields 0.5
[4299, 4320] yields 1.7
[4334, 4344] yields 1.4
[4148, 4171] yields -0.7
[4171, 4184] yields 0.7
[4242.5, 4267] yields 0.0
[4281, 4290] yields 0.8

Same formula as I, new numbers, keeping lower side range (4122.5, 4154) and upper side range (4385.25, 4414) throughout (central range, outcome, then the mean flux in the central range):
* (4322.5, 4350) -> 1.5 angstroms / 12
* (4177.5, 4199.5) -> -0.3 angstroms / 12.4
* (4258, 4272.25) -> 0.2 angstroms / 12.3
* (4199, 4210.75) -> 0.0 angstroms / 12.3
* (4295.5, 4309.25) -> 2.4 angstroms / 10.4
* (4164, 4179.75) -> 0.3 angstroms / 12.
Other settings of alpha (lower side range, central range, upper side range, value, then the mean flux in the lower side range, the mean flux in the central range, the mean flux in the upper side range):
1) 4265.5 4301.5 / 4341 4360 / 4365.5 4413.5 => -0.52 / 11.6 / 12.5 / 12.5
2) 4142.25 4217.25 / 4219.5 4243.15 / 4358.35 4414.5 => 0.78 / 12.4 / 12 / 12.6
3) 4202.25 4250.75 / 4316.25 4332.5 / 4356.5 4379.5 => -0.28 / 12.3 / 12.7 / 12.6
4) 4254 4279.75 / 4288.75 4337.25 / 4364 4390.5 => 2.51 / 12.4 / 11.7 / 12.3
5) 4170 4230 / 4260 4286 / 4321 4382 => -0.23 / 12.2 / 12.3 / 12.3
